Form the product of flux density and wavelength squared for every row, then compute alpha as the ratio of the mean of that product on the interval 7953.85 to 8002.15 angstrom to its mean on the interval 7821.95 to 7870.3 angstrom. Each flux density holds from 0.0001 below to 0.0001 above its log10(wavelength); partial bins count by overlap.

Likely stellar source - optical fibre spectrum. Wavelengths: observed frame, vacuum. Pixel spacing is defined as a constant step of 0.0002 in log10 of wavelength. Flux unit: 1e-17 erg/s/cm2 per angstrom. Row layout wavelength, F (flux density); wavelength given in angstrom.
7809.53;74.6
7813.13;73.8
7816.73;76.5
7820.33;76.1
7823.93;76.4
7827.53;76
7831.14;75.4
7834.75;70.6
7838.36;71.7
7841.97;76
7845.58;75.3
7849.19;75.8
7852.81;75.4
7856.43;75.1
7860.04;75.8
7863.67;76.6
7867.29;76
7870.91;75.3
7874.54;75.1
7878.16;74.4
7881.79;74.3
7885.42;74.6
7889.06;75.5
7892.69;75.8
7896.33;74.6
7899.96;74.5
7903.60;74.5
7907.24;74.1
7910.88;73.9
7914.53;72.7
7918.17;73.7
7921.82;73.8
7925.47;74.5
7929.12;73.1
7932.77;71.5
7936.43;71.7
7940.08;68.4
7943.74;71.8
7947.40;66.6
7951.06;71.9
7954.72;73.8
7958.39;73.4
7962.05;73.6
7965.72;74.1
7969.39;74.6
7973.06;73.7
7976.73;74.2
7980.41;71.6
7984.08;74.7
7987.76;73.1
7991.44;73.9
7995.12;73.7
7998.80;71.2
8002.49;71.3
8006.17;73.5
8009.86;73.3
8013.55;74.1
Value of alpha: 1.01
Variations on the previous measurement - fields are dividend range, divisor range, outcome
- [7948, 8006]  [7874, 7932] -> 1.00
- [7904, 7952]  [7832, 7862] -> 0.99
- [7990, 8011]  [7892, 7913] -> 1.00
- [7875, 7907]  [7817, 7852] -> 1.01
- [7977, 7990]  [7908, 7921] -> 1.01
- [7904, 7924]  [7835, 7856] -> 1.01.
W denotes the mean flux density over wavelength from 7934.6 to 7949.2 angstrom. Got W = 69.6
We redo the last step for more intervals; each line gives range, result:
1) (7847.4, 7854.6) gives 75.6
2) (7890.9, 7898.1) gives 75.2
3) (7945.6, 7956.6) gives 70.8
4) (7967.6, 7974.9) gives 74.2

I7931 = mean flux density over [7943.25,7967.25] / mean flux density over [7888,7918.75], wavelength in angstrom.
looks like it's 0.97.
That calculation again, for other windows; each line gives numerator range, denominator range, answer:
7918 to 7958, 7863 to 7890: 0.96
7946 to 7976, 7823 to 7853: 0.98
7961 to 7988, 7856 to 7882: 0.98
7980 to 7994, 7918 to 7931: 1.00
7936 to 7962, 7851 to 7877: 0.94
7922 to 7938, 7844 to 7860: 0.96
